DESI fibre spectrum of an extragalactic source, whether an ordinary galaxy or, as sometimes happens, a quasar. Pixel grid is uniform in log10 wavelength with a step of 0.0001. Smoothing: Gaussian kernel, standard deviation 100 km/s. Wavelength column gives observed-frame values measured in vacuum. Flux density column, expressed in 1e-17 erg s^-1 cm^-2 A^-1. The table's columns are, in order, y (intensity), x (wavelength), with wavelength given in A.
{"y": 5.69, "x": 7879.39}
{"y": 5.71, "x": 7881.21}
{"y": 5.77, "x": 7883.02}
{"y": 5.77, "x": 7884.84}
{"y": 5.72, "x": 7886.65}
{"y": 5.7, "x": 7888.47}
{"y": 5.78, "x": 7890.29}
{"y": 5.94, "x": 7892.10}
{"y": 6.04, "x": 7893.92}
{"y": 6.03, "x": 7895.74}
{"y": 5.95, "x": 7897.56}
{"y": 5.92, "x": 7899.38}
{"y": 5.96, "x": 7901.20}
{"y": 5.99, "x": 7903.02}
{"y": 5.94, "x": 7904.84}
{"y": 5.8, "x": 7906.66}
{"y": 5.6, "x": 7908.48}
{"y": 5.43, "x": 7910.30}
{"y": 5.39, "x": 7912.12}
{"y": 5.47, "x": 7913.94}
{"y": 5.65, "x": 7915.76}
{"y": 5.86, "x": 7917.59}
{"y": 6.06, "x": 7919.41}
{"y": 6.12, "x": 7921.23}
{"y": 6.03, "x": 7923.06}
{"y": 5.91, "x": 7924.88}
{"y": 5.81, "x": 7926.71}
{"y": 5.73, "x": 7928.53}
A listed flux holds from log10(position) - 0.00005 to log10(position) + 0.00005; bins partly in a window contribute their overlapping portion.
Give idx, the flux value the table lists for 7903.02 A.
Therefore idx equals 5.99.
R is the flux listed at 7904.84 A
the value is 5.94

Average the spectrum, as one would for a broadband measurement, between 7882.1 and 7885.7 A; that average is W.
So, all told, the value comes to 5.77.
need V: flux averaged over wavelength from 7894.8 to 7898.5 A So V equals 5.98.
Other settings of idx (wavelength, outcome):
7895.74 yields 6.03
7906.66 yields 5.8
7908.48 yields 5.6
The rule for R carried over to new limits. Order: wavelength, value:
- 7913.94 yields 5.47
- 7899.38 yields 5.92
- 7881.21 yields 5.71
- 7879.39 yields 5.69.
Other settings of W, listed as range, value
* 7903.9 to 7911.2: 5.7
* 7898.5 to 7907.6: 5.92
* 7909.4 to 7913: 5.41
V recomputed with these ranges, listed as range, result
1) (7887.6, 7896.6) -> 5.9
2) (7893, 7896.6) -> 6.03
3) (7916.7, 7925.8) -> 6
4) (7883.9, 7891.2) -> 5.74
